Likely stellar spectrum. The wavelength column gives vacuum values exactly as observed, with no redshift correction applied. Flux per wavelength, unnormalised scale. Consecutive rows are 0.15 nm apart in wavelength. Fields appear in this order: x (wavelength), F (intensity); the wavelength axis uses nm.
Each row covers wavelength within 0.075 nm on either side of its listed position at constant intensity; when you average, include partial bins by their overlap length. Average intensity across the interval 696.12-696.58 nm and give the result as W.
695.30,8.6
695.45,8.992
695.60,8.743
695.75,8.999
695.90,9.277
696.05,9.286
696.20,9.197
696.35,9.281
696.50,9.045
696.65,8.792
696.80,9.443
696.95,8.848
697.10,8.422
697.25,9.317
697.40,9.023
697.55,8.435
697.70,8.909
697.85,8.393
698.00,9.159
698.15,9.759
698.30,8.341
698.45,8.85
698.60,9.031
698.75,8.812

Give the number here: 9.17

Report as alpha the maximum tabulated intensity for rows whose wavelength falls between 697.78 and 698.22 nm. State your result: 9.759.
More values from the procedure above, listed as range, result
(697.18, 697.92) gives 9.317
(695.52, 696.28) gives 9.286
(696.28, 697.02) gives 9.443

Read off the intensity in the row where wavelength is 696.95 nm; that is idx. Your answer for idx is 8.848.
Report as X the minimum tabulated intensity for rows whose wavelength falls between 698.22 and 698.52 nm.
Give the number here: 8.341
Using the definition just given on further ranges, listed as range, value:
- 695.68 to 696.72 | 8.792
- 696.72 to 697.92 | 8.393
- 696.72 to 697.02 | 8.848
